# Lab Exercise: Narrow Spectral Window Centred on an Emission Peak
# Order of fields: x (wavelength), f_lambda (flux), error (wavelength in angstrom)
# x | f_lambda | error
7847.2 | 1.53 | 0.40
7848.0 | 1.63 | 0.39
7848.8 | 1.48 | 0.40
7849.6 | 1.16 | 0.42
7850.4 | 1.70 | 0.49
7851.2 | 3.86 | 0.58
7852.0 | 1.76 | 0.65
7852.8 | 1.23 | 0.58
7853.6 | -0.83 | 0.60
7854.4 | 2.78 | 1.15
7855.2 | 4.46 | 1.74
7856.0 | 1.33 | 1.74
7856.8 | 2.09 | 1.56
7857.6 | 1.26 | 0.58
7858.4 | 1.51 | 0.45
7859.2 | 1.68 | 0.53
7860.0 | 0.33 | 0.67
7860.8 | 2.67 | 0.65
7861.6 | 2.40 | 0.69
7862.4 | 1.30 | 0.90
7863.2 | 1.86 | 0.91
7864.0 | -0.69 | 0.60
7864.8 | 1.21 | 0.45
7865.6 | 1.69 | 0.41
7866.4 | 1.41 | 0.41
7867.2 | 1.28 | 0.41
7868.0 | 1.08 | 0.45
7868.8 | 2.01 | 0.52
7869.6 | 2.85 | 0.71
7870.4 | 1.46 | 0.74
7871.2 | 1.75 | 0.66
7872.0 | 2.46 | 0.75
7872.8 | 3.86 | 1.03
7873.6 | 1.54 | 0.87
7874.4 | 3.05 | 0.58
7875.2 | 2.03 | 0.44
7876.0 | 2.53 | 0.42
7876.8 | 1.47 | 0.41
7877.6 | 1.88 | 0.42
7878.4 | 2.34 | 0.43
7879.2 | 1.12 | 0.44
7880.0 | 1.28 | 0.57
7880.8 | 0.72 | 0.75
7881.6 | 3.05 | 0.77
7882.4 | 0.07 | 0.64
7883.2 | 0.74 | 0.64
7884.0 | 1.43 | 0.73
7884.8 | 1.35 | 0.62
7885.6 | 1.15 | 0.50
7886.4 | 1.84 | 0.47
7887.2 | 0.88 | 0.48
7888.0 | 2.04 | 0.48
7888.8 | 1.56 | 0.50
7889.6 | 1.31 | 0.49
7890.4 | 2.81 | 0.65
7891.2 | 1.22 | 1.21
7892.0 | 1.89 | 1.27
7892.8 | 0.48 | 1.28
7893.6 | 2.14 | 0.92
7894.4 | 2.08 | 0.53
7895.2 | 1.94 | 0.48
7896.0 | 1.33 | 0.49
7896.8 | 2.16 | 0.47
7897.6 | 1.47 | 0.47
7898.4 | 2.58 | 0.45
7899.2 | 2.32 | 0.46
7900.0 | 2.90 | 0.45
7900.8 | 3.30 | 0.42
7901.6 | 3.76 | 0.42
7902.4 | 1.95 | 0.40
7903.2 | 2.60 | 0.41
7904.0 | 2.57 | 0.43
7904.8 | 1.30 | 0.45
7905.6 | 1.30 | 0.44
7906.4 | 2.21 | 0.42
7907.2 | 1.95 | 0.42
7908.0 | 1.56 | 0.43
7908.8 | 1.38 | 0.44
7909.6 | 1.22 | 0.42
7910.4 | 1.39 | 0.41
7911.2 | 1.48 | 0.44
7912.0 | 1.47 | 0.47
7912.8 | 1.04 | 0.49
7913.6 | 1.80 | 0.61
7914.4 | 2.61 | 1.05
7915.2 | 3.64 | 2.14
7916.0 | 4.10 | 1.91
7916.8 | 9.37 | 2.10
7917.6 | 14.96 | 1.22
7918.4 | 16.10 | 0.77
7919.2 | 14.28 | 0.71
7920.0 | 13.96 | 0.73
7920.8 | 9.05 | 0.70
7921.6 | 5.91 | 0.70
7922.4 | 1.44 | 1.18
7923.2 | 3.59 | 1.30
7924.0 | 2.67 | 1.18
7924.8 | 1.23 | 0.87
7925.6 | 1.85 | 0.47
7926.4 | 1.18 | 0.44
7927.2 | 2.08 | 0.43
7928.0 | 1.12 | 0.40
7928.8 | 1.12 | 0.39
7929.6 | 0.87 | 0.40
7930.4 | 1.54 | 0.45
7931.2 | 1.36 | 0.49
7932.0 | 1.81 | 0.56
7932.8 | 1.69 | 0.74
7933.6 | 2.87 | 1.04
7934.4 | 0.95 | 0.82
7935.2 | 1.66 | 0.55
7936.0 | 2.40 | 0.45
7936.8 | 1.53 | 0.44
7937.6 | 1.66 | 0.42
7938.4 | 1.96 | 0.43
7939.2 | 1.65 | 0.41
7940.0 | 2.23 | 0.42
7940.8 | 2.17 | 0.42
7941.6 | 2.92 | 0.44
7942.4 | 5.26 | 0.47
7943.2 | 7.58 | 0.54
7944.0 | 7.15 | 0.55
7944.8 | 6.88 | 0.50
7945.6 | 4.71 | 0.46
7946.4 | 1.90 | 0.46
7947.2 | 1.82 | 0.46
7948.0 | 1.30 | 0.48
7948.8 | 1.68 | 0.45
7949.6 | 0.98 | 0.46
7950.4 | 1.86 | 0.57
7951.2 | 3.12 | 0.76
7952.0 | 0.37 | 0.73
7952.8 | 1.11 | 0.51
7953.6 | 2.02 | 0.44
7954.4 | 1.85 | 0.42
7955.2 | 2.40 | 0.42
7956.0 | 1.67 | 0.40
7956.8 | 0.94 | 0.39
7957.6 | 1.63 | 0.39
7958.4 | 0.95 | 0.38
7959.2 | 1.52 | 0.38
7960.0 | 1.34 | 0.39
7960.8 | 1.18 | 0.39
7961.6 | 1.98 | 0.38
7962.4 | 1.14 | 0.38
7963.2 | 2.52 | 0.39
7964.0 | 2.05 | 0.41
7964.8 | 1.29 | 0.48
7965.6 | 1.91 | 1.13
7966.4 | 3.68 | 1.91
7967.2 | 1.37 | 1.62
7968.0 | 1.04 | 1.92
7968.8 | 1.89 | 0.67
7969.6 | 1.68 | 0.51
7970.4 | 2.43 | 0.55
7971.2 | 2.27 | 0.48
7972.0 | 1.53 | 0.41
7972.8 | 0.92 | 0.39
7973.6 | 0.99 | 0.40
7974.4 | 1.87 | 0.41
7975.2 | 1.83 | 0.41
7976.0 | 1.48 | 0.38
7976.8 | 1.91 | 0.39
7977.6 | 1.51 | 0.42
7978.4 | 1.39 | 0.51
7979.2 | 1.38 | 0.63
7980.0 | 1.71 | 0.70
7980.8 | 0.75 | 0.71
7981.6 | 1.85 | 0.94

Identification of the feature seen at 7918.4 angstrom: Halpha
